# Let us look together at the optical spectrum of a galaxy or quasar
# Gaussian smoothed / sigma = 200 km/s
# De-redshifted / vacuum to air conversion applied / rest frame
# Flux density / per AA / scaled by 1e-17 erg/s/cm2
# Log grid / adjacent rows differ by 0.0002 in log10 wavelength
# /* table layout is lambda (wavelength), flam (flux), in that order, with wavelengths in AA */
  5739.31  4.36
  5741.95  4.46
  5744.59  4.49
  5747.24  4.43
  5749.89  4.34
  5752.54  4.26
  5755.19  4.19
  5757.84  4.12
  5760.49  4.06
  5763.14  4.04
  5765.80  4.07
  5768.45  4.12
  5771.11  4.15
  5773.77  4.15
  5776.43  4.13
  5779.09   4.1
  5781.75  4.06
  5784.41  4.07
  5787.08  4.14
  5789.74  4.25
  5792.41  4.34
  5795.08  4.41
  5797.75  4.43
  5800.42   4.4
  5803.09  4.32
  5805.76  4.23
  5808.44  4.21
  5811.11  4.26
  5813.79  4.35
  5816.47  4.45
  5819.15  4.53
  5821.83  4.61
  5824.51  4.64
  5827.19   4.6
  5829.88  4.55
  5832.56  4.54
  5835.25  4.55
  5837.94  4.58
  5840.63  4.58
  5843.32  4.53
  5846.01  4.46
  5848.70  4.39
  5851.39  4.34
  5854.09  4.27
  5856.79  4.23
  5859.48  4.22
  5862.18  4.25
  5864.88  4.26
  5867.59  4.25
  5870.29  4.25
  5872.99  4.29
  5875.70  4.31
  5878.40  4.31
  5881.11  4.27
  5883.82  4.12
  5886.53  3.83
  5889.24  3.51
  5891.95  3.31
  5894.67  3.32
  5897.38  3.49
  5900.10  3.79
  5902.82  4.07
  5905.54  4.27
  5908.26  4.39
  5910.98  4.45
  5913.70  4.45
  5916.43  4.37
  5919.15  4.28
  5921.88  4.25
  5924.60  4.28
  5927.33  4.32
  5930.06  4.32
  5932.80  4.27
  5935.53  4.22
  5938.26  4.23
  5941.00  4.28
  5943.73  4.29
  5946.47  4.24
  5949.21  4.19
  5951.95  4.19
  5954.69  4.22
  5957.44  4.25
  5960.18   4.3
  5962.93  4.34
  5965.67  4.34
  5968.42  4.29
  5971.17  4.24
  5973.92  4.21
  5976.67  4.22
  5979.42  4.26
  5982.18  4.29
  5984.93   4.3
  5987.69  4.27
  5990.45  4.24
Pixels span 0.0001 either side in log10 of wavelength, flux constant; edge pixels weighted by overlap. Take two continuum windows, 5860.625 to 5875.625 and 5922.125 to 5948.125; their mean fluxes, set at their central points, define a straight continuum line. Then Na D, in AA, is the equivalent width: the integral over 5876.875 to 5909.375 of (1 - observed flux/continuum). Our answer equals 2.87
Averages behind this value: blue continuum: 4.26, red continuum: 4.27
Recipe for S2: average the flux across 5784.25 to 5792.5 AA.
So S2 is 4.2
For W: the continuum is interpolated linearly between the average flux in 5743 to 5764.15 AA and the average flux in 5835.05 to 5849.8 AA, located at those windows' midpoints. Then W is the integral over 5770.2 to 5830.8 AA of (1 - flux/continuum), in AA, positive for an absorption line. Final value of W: 1.0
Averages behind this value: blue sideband 4.25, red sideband 4.51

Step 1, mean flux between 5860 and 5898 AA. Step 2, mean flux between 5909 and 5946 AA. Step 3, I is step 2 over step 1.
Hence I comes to 1.08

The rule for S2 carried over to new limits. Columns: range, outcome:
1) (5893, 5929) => 4.13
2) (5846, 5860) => 4.31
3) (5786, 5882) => 4.38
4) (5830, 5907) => 4.17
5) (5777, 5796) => 4.19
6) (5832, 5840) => 4.56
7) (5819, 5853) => 4.53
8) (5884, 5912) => 3.85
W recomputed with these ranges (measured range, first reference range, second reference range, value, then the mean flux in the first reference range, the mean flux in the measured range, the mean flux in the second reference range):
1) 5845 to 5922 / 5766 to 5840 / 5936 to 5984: 2.9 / 4.34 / 4.13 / 4.26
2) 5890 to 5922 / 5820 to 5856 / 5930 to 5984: 2.5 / 4.51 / 4.02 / 4.26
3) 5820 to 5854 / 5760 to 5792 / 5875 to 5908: -4.4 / 4.12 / 4.52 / 3.89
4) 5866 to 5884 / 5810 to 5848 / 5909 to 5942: 0.6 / 4.52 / 4.27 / 4.31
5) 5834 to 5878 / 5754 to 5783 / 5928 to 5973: -1.8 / 4.11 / 4.36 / 4.26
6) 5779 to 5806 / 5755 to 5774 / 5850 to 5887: -0.8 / 4.11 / 4.26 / 4.24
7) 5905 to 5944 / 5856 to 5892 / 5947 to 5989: -1.1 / 4.13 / 4.31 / 4.26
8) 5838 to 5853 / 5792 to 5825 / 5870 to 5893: -0.9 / 4.39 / 4.47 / 4.02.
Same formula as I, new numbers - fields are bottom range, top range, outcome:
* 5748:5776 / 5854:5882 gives 1.03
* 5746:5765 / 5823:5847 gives 1.09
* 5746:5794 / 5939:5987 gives 1.02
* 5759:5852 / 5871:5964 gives 0.96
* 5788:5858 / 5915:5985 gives 0.96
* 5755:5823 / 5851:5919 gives 0.97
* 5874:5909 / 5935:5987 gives 1.09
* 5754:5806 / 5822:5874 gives 1.05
